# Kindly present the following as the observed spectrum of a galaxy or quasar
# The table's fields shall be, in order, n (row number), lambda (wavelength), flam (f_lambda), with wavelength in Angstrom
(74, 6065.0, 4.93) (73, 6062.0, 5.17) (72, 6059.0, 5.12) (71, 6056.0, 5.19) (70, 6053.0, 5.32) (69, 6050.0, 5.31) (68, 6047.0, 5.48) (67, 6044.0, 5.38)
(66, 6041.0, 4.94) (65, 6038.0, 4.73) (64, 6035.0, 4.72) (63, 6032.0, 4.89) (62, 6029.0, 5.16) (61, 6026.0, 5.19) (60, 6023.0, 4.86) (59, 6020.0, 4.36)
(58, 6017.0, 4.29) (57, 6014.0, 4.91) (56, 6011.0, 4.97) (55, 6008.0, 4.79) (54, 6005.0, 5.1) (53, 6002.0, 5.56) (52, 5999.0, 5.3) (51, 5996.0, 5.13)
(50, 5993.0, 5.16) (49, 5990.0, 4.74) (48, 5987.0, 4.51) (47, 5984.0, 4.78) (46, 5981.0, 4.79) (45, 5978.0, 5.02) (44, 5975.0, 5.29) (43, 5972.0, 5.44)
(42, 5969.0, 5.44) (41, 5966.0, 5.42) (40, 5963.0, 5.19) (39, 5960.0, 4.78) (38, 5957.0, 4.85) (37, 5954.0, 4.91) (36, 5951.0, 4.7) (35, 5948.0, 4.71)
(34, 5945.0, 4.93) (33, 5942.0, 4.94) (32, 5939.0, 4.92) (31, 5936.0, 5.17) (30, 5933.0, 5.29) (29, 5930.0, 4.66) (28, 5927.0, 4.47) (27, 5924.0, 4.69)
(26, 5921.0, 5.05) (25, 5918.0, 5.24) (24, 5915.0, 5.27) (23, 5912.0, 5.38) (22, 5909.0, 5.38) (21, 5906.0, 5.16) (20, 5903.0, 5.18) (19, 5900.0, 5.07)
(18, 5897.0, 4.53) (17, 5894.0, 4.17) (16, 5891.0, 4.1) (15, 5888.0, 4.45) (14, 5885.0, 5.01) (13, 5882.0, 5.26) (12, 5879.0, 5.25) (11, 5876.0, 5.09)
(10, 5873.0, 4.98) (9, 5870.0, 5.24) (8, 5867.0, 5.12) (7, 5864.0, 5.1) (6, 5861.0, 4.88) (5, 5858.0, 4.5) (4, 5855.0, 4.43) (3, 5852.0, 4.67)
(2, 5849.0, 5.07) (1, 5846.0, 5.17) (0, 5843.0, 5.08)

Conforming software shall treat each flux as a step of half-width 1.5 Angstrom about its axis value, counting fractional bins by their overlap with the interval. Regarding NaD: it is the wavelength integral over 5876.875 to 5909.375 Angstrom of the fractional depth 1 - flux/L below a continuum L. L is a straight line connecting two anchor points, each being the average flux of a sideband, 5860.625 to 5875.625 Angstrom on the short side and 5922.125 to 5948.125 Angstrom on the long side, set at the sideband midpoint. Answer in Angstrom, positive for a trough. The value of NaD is 1.0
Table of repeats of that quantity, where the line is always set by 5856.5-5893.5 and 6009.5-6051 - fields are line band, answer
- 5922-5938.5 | 0.1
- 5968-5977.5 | -0.8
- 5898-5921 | -1.4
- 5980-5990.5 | 0.5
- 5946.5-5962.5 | 0.3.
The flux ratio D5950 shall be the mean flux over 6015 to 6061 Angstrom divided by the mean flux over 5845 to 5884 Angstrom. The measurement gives 1.0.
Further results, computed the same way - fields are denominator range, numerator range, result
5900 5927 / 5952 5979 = 1.00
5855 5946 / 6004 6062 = 1.01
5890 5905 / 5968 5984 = 1.11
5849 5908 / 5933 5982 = 1.04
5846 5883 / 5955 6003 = 1.02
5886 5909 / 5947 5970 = 1.06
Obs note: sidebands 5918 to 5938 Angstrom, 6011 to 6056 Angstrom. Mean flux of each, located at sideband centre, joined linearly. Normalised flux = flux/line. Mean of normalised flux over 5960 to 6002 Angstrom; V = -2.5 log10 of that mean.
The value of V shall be -0.03 mag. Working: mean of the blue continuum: 4.92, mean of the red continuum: 4.97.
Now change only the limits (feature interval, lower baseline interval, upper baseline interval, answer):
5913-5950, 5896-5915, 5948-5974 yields 0.035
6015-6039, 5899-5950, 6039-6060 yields 0.092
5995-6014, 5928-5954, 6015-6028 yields -0.083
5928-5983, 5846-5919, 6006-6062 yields -0.012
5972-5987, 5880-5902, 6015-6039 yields -0.051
